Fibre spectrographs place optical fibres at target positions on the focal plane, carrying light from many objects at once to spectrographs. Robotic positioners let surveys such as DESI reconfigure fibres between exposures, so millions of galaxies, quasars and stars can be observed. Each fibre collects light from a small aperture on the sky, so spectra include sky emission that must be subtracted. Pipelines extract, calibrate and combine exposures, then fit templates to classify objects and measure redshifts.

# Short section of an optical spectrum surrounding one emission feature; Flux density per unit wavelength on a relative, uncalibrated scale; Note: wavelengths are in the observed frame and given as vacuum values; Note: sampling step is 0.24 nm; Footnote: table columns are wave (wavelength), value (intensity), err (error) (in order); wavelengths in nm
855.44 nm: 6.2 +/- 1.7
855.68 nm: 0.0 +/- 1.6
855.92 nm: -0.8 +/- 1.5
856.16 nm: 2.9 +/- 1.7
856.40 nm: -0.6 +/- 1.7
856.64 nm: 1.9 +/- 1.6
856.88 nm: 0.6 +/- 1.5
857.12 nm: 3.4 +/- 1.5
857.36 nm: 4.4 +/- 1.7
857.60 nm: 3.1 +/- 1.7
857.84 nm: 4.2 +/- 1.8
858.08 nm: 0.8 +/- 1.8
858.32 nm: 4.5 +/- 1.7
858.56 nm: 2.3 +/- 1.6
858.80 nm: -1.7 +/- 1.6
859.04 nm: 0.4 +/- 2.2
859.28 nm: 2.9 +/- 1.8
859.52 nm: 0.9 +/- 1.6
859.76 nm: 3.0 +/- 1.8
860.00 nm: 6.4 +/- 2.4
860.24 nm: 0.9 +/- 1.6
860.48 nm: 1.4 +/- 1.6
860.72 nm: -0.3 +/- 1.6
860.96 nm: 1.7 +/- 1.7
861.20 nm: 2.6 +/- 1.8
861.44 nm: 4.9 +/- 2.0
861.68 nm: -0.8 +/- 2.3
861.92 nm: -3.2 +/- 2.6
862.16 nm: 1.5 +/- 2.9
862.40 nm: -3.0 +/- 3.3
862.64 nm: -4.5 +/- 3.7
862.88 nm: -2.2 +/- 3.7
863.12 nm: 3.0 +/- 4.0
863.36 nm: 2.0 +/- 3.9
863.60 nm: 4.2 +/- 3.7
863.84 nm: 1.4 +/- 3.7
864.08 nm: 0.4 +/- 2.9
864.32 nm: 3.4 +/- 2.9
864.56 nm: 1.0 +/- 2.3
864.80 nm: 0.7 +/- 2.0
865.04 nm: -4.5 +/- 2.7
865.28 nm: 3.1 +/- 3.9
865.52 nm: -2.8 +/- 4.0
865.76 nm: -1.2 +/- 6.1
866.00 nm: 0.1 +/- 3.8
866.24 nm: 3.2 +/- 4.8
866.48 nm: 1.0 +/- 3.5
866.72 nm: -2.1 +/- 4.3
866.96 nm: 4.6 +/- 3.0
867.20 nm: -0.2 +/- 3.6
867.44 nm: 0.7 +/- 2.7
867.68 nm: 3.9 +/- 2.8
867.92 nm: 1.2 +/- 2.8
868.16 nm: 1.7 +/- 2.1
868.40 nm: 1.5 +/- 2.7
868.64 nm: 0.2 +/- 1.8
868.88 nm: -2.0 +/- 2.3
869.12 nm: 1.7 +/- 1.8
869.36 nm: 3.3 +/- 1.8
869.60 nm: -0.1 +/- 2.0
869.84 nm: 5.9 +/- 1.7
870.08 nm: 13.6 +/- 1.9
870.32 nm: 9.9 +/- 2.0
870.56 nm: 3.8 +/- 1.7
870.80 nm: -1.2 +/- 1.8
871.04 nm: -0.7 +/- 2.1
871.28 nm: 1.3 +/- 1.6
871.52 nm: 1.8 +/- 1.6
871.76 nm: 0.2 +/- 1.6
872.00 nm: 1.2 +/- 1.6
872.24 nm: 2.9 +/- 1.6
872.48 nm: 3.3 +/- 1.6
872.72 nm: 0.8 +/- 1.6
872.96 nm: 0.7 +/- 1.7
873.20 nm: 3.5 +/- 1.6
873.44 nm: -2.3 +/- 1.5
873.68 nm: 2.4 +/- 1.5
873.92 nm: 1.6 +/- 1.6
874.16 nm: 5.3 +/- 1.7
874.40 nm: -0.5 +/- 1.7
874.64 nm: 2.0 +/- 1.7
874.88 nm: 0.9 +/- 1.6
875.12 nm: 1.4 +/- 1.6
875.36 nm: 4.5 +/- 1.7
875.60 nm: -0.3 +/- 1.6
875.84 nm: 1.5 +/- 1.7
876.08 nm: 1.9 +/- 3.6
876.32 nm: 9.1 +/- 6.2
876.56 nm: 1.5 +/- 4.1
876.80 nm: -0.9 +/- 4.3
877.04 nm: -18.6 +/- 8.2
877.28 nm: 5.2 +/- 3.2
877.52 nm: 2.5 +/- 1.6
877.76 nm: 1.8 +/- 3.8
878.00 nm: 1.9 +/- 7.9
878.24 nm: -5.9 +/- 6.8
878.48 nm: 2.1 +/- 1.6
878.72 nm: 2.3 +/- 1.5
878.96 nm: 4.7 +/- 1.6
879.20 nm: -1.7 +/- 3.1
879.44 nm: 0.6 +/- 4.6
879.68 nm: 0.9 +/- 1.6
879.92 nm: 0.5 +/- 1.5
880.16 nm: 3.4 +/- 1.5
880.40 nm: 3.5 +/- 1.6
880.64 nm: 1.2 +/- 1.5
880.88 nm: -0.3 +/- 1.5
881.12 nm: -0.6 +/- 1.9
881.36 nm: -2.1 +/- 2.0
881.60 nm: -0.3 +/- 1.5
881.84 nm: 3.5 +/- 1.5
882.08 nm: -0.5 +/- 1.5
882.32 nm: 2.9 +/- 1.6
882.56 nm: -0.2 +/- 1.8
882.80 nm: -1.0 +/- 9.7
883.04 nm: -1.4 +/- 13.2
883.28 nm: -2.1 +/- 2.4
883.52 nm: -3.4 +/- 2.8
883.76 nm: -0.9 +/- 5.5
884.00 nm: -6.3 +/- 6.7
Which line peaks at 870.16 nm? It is Hgamma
